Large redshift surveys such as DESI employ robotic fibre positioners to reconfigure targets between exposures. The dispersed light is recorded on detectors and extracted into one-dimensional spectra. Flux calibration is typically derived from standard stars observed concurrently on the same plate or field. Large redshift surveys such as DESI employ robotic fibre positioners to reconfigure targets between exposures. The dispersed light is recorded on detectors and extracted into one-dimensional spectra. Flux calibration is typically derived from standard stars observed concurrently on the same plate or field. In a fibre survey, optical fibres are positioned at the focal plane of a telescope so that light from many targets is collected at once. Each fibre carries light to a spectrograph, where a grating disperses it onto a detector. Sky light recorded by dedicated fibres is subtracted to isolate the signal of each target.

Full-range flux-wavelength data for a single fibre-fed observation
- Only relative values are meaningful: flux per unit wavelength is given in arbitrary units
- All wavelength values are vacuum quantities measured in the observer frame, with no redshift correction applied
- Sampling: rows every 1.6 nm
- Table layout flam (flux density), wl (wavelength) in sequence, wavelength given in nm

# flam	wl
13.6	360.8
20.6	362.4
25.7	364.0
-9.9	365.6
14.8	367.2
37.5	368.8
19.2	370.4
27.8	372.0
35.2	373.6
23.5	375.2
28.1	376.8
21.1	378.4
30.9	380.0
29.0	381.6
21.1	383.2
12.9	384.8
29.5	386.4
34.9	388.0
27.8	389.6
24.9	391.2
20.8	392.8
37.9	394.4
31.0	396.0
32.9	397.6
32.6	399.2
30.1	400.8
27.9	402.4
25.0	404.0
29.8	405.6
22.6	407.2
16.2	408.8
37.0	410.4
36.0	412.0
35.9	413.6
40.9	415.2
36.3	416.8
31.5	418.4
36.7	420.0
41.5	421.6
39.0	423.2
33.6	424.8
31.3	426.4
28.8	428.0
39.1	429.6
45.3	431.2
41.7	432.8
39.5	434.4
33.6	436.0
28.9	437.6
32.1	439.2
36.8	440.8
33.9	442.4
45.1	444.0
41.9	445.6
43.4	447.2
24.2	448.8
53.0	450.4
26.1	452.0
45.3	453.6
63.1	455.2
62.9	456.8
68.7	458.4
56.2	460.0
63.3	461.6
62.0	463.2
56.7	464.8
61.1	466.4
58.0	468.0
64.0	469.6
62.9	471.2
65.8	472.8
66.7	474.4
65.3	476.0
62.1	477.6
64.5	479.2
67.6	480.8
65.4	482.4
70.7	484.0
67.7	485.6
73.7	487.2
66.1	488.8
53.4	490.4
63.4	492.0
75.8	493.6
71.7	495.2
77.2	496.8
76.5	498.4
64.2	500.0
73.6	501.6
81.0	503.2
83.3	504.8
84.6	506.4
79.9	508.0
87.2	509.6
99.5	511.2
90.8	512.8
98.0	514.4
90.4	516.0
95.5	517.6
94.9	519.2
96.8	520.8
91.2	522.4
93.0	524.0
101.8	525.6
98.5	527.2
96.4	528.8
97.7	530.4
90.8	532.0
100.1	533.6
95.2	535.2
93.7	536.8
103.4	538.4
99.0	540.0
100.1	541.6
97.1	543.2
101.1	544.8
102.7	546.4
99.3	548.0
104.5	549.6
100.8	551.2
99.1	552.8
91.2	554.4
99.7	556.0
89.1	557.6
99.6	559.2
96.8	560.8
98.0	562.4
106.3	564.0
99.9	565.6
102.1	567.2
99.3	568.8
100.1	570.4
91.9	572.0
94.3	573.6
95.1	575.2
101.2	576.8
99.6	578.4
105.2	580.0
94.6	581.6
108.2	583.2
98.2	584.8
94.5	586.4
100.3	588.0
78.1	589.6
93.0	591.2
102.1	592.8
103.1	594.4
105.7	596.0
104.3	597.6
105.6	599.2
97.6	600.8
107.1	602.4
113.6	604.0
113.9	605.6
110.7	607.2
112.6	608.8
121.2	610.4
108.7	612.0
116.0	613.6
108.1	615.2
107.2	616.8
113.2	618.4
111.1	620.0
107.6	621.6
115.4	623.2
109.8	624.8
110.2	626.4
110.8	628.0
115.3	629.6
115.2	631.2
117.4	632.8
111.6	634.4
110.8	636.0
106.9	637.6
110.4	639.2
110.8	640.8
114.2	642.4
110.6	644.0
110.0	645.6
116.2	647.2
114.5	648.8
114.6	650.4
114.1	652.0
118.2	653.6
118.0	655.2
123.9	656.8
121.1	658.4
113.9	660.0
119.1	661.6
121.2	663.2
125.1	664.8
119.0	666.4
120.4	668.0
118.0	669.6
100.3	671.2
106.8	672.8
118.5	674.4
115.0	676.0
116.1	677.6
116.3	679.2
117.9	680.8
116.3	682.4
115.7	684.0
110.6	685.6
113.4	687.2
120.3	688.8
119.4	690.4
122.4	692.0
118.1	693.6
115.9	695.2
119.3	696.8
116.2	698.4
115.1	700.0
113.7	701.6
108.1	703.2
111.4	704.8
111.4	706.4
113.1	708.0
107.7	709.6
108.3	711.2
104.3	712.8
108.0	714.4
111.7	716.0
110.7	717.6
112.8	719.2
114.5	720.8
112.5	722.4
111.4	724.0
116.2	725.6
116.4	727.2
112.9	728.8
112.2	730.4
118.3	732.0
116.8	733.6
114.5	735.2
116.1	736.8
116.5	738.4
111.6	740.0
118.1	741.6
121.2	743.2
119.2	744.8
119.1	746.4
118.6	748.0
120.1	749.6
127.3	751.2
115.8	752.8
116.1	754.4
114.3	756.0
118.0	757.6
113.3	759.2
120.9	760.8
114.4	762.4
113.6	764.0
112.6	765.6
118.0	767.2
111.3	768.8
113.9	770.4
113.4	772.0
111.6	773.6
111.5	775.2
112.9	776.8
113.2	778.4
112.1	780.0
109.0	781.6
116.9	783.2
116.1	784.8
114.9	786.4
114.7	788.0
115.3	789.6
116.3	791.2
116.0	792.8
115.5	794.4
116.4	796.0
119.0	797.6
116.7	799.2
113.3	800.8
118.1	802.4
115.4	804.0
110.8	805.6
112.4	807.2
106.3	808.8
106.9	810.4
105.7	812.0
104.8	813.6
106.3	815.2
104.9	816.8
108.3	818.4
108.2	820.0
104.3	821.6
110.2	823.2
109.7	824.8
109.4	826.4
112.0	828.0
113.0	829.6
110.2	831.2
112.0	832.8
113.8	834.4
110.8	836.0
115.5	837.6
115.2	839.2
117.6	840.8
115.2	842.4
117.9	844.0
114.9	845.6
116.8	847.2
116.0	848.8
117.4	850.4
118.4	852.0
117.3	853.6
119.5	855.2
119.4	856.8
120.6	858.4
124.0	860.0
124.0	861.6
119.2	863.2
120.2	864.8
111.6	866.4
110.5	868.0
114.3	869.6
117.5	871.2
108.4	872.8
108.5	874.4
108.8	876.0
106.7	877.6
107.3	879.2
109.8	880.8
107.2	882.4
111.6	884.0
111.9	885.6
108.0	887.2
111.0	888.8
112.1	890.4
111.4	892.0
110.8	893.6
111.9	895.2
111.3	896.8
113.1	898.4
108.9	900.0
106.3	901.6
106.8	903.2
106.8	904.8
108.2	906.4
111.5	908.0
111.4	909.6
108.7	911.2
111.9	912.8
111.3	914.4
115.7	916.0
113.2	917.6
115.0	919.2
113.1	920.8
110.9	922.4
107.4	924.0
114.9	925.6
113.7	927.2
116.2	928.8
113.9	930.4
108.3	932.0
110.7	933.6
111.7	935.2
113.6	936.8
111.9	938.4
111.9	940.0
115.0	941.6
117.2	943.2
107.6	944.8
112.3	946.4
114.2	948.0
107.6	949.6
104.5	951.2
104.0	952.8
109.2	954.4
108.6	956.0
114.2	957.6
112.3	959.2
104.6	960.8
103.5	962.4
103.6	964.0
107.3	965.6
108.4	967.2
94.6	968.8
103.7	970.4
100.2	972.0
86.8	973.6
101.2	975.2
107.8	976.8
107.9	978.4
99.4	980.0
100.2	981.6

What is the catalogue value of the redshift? 0.140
